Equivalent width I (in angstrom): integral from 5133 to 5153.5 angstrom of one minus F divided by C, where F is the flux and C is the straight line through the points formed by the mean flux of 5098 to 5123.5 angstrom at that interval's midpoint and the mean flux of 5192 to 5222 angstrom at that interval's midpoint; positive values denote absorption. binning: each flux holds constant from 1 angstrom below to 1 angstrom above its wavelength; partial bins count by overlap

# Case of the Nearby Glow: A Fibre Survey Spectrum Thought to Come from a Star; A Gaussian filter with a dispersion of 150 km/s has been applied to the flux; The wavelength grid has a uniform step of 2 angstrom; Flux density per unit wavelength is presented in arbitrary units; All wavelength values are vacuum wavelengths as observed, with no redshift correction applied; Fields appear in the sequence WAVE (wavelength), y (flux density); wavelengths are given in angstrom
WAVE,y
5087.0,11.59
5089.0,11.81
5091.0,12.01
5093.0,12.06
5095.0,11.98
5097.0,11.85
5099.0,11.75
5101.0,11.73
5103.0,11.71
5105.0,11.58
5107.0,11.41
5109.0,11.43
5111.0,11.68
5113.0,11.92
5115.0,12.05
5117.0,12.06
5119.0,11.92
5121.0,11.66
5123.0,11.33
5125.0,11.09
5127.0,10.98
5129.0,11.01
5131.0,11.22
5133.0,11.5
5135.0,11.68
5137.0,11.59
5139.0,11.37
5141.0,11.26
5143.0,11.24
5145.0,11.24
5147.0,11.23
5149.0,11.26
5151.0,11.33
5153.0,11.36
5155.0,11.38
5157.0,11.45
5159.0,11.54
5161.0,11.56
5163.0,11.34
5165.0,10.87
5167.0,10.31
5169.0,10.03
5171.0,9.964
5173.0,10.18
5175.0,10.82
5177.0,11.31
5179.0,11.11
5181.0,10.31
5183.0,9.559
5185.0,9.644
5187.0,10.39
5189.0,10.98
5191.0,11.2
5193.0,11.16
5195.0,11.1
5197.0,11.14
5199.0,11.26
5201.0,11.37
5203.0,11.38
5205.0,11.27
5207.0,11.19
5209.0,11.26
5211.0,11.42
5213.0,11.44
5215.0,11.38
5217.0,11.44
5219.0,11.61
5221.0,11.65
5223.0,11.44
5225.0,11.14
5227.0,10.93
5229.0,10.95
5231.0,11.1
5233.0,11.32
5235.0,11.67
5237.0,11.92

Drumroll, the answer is 0.4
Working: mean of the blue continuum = 11.7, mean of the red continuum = 11.3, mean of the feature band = 11.4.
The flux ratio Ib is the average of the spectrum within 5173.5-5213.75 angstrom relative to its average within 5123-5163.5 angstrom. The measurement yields 0.97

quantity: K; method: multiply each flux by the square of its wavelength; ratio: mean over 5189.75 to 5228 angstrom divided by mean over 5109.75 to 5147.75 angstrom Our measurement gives 1.02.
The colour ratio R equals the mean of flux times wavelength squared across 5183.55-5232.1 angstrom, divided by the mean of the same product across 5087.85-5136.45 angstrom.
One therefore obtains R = 0.99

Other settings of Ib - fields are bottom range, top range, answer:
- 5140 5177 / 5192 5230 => 1.02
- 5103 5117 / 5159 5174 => 0.91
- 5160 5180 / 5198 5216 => 1.05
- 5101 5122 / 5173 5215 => 0.93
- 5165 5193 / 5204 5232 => 1.08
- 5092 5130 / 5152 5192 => 0.92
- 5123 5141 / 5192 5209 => 0.99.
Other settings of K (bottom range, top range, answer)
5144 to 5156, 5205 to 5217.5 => 1.03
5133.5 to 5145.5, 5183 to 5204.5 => 0.98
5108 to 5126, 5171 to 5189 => 0.91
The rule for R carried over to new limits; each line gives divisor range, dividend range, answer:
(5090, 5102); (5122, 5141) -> 0.96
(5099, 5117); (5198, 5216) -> 1.01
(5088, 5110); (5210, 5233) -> 1.01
